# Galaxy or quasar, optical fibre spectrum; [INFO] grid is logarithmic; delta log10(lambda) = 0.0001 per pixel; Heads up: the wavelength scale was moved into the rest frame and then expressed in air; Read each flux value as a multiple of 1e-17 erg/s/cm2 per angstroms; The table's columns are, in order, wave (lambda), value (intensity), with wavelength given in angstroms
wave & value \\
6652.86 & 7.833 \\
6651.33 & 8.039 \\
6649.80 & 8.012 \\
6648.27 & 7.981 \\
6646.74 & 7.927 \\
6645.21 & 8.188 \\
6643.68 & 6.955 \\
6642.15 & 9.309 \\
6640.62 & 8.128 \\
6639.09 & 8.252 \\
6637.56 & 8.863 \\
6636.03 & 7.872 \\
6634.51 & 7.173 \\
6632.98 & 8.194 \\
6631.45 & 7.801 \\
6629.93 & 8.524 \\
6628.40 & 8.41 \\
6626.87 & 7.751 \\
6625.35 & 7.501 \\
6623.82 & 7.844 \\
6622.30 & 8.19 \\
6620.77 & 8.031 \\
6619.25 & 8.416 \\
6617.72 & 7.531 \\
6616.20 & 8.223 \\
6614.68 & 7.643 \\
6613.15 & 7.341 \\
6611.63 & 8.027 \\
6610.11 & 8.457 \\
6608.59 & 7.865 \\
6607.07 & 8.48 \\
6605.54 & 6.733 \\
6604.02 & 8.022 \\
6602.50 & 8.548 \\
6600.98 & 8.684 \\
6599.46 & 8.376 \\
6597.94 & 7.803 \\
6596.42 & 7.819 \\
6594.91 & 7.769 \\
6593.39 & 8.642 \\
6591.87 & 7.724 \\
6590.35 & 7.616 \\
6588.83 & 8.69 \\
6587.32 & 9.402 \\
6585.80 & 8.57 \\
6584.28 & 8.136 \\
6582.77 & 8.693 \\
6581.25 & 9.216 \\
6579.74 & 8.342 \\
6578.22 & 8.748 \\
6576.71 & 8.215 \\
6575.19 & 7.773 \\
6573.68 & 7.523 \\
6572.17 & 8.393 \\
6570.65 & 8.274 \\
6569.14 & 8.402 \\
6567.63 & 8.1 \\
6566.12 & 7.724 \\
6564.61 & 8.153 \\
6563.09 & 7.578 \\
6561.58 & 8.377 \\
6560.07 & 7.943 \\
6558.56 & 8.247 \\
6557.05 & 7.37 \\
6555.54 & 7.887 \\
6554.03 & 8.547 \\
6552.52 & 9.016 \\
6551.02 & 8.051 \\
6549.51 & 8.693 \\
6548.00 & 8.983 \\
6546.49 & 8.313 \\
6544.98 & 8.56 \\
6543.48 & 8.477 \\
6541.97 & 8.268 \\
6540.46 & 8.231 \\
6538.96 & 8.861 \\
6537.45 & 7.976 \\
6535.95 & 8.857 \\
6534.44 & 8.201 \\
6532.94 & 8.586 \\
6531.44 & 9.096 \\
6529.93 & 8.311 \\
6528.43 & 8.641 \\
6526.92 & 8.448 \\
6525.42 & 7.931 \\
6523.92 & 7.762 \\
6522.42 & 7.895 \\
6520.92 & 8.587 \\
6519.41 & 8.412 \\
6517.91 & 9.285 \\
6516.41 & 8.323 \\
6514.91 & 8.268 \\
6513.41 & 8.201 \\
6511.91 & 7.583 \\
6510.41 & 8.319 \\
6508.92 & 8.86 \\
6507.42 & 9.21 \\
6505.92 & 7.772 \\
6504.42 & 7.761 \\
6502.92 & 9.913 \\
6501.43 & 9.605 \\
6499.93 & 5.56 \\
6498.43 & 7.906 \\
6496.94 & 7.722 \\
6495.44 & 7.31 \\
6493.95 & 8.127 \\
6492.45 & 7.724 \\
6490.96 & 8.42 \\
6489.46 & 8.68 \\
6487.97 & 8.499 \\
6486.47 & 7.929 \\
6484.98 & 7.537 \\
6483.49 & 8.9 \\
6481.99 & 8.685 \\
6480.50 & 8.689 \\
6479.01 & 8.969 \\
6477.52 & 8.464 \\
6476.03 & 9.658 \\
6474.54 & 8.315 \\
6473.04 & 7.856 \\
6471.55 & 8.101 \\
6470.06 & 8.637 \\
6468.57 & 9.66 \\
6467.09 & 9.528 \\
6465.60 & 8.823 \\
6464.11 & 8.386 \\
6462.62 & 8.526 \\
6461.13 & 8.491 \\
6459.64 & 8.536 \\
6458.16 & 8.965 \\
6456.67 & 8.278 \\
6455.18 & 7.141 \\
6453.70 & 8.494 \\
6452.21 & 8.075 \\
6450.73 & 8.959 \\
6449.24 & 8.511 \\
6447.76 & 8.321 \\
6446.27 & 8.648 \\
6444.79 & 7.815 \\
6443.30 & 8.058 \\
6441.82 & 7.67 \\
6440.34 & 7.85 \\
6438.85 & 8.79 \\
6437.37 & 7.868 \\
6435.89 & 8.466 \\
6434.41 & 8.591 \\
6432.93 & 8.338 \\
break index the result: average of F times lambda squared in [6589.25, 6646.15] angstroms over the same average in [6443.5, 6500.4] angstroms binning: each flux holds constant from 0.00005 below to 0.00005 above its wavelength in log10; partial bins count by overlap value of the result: 1.00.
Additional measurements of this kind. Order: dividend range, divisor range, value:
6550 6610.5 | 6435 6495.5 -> 1.01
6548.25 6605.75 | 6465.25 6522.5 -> 1.00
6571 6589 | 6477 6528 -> 1.05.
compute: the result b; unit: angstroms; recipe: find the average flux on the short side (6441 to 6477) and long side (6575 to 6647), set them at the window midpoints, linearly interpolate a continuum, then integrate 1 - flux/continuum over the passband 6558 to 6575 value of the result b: 0.4 angstroms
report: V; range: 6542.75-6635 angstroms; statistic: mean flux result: 8.16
